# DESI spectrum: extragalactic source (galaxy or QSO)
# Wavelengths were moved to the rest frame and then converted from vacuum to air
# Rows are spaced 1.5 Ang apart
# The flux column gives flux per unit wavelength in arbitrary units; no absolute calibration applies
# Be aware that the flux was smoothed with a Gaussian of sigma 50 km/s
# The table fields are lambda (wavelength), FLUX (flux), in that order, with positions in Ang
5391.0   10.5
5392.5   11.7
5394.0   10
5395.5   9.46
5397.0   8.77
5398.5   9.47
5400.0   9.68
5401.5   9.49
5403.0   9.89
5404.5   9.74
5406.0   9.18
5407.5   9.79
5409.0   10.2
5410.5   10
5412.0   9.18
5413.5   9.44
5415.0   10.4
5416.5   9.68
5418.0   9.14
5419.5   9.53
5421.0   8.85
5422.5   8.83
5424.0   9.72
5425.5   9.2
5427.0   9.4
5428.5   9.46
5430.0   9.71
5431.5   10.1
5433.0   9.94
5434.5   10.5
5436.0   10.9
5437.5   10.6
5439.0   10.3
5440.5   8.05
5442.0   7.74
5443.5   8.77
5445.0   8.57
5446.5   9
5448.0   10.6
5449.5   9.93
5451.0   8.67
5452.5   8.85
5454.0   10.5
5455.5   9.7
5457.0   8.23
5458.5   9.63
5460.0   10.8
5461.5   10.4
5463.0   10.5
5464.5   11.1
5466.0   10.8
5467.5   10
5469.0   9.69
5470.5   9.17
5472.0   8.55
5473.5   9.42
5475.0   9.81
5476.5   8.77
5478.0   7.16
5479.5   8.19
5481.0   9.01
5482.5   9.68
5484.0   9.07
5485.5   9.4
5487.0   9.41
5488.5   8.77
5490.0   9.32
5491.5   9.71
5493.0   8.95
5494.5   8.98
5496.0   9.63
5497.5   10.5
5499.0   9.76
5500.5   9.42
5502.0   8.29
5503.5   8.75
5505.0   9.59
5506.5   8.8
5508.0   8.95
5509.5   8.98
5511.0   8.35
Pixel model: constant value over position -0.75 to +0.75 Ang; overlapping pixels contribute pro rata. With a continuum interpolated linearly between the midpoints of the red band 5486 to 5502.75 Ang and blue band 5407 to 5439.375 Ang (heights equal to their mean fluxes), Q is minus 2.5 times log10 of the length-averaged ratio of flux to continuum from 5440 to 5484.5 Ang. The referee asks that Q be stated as 0.02 mag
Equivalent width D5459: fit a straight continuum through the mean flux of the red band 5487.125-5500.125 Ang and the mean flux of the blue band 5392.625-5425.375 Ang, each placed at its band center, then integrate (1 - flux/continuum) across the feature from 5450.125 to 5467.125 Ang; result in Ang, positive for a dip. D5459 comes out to -0.8 Ang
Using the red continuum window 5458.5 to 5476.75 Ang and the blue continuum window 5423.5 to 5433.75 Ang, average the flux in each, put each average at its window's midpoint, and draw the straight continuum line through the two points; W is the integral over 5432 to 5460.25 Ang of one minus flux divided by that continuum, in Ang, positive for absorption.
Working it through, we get 0.73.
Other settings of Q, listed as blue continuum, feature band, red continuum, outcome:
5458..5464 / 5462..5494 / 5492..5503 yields 0.06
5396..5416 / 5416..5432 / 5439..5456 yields 0.00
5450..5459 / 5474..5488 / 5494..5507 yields 0.04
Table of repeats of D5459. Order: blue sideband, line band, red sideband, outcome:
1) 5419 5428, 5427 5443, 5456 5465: -0.3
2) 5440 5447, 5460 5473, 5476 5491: -2.1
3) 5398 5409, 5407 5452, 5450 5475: 0.7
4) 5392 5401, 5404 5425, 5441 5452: -0.1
